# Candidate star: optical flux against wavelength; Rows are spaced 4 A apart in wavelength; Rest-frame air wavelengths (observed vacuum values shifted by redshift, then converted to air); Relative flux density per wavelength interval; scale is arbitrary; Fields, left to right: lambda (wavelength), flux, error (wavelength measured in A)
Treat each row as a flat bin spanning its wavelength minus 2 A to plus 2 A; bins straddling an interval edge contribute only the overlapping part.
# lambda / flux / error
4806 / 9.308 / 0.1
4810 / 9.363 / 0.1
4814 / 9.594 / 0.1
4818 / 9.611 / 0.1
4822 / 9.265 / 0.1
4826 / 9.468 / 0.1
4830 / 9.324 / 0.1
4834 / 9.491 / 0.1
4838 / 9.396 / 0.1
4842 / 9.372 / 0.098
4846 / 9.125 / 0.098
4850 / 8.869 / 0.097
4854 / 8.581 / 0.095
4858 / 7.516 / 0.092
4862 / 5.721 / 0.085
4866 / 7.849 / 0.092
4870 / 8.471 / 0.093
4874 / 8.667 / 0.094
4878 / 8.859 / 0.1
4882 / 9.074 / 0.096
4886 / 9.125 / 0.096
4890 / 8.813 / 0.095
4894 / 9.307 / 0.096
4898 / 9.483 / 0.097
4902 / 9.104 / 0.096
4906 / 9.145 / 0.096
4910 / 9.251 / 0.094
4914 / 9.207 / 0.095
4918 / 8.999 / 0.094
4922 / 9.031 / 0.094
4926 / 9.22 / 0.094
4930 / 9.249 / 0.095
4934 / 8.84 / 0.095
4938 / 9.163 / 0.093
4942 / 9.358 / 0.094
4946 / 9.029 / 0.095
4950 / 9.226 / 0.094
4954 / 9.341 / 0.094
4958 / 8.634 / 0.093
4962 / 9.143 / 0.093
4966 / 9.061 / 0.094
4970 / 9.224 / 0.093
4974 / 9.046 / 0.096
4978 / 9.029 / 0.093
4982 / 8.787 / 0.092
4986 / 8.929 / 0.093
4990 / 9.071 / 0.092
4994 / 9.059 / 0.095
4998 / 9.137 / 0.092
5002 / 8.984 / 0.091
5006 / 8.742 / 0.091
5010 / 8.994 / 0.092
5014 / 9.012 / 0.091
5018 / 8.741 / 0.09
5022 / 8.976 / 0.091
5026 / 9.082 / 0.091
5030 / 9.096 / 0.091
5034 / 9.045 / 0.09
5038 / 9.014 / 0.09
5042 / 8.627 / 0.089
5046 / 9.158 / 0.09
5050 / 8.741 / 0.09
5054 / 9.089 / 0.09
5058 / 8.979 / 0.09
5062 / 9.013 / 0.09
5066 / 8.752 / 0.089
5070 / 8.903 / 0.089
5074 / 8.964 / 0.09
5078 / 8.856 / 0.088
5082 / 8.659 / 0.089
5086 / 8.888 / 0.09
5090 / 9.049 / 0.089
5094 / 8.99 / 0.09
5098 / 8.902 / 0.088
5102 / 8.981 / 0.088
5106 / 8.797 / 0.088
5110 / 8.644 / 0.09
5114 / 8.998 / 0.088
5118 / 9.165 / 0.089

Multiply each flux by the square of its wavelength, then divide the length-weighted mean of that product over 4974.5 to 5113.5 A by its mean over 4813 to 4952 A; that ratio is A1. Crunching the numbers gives 1.1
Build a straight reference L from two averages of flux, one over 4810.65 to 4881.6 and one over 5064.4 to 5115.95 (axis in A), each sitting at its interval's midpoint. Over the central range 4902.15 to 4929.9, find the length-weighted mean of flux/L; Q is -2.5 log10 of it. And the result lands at -0.04 mag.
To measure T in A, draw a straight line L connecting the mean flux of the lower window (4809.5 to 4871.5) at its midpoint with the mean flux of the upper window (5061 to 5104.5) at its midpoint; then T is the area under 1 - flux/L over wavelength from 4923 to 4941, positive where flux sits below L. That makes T -0.58 A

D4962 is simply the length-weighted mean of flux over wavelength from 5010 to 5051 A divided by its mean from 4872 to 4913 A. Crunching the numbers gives 0.99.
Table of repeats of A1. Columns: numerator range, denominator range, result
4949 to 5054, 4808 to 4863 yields 1.07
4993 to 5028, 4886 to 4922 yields 1.02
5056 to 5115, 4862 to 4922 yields 1.09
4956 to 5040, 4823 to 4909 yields 1.08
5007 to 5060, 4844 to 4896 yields 1.13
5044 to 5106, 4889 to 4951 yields 1.04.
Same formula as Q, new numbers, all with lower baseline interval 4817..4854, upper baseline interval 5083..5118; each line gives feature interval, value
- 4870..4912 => 0.017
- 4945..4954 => -0.008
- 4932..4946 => 0.003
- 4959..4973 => 0.000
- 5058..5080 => 0.006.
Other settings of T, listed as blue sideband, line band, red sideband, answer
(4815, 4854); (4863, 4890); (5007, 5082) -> 1.9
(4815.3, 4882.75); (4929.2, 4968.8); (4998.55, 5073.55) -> -1.1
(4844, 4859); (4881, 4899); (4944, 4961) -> -0.8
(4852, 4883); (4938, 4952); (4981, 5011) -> -1.0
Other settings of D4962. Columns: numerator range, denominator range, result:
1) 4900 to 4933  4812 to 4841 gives 0.97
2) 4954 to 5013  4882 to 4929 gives 0.98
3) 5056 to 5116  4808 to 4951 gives 0.99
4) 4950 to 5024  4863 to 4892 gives 1.05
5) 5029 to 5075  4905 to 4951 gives 0.98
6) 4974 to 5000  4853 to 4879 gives 1.14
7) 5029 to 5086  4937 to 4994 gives 0.98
